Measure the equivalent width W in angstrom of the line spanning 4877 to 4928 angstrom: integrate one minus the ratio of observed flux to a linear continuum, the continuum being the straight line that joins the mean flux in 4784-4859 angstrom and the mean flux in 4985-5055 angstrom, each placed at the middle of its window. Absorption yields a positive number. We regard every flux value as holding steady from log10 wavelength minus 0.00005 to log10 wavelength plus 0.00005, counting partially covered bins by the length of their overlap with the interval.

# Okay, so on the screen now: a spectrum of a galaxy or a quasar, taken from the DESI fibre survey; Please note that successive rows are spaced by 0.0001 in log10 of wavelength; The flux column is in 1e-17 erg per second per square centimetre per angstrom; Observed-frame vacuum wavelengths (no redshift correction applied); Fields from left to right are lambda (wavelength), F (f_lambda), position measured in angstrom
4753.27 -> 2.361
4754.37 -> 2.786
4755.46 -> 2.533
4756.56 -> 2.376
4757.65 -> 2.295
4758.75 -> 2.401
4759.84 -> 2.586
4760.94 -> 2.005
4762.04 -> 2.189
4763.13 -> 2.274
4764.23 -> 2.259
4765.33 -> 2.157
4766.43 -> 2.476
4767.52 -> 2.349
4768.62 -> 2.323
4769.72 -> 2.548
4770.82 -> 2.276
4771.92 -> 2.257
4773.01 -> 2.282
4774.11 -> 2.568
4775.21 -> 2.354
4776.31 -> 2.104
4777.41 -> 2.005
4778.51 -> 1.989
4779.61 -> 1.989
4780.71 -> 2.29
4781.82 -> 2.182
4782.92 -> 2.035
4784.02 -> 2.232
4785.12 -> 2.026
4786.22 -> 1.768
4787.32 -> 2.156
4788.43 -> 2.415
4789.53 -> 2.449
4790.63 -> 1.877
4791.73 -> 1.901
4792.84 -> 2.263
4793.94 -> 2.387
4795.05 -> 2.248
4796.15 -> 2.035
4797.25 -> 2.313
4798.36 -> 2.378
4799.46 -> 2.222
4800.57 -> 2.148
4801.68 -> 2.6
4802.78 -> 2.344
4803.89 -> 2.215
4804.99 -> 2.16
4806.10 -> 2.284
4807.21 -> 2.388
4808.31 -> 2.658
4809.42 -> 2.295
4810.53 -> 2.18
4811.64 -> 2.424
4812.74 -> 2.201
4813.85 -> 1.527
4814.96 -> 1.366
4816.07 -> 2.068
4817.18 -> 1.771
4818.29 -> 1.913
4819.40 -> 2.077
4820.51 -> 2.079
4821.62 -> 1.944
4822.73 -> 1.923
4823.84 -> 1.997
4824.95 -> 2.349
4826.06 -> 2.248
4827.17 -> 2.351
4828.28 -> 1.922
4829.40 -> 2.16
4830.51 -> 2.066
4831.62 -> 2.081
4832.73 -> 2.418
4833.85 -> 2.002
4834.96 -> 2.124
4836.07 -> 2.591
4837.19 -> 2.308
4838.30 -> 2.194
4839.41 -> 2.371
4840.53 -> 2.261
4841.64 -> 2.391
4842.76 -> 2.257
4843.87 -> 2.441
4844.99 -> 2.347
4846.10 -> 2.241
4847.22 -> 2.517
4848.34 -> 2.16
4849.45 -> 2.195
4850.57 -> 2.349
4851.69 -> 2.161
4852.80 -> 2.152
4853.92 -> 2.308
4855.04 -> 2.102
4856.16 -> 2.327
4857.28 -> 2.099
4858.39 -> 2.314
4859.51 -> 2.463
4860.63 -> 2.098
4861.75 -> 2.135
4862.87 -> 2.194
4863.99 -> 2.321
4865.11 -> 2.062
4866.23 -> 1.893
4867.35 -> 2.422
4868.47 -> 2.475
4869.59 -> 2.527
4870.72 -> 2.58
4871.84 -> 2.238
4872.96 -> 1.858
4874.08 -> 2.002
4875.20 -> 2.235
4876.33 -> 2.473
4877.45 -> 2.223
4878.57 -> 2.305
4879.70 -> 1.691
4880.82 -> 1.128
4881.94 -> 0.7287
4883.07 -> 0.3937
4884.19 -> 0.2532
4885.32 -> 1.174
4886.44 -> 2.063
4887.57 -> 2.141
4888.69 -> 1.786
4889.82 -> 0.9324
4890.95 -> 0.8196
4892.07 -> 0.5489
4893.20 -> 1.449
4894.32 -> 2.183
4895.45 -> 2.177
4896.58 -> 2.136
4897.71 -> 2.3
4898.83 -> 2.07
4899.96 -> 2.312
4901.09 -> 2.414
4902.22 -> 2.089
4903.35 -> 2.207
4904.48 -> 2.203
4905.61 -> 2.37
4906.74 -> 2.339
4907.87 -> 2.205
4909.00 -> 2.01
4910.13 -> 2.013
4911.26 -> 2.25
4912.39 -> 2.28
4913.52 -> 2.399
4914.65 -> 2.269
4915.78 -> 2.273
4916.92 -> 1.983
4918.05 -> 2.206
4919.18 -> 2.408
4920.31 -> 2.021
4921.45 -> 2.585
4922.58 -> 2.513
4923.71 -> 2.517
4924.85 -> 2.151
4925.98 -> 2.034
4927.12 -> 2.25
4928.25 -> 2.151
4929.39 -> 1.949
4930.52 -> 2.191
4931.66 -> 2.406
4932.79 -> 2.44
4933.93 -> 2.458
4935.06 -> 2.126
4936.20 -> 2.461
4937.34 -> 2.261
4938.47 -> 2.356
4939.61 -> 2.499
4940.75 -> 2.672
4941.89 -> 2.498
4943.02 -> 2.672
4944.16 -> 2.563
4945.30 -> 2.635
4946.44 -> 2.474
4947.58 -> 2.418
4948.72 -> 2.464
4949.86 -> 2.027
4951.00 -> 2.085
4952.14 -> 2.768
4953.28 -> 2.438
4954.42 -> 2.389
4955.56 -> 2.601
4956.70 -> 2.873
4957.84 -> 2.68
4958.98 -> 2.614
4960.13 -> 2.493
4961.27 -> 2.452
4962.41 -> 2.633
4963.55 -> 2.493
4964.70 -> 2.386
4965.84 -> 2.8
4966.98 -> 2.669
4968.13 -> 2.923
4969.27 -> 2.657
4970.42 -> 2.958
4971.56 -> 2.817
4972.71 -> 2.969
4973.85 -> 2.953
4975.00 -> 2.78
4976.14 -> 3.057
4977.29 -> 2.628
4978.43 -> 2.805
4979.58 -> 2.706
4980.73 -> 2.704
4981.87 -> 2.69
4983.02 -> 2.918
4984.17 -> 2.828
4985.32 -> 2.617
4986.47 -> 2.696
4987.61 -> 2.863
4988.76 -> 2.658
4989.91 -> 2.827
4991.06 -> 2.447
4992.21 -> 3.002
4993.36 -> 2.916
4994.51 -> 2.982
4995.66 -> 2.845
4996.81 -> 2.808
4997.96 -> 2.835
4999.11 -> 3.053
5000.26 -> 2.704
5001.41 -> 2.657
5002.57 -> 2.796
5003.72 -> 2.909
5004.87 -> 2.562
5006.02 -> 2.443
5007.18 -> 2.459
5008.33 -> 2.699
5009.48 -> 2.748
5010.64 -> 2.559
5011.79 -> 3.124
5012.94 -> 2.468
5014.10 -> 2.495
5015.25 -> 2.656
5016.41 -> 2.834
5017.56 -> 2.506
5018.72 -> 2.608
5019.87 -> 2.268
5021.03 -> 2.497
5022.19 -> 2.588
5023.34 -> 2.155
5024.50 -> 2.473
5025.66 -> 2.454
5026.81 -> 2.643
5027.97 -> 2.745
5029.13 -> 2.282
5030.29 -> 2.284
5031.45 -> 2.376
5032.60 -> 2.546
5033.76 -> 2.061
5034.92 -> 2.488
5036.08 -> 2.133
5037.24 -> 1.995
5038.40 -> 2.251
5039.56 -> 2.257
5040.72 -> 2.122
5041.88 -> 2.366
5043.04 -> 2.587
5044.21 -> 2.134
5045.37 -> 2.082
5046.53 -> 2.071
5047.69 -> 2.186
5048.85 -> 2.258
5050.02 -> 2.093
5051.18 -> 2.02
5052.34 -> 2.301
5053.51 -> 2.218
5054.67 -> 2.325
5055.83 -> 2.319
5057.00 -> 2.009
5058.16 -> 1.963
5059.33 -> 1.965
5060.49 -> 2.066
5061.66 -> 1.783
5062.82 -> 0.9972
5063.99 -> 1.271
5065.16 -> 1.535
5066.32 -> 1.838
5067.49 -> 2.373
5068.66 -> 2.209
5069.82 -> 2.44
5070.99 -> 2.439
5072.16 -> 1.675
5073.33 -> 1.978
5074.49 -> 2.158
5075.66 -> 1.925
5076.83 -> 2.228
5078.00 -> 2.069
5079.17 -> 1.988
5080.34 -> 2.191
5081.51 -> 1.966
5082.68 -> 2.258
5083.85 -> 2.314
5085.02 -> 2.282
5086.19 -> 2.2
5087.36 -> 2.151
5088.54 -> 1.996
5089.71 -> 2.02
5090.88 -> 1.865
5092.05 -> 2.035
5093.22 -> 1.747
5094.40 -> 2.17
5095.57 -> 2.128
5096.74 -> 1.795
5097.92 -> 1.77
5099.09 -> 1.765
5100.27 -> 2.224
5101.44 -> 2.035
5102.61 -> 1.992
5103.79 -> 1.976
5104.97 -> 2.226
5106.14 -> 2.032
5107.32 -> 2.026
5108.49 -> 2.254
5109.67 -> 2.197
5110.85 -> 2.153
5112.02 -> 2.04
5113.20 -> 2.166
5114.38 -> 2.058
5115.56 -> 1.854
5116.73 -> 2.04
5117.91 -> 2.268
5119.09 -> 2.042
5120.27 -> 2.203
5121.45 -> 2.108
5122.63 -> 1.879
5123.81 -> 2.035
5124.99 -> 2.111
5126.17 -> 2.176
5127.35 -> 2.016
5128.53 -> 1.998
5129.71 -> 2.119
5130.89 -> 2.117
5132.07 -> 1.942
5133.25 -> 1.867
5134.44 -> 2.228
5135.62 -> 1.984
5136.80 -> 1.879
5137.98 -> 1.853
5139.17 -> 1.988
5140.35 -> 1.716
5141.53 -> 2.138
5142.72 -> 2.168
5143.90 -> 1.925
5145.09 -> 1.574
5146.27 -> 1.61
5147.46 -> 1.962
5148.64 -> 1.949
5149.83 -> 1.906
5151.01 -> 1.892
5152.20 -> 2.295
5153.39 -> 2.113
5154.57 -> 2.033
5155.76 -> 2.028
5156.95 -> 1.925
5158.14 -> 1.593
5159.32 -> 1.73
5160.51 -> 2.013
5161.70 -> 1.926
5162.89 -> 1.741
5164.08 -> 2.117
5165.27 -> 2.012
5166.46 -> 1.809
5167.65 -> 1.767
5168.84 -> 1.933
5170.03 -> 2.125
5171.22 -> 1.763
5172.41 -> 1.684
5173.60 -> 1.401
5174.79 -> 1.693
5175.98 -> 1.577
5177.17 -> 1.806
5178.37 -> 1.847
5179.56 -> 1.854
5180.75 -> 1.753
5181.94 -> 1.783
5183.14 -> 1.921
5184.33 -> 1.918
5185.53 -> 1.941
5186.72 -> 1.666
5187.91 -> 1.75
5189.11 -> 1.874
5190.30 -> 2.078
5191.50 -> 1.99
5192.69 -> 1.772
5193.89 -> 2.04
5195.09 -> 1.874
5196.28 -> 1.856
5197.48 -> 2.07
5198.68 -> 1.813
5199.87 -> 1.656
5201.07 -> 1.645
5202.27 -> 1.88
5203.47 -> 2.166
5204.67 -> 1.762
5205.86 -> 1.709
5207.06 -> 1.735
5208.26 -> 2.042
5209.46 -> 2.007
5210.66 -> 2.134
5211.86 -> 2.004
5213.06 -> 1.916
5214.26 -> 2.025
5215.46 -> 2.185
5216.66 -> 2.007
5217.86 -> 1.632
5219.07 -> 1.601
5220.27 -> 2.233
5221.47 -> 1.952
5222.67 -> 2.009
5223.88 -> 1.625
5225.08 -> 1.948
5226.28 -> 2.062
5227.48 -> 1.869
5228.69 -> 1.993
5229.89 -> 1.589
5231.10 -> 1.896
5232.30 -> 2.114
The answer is 8.6 angstrom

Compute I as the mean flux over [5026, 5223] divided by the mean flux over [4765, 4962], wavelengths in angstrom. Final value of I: 0.92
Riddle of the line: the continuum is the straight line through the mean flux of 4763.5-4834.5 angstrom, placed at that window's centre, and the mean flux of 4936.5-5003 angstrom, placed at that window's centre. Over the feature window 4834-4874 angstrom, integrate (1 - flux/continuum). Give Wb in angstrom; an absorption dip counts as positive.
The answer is 1.2 angstrom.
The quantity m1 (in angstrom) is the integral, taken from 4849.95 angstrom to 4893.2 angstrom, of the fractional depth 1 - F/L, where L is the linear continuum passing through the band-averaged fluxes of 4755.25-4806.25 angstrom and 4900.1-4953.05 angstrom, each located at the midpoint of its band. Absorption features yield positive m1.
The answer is 7.6 angstrom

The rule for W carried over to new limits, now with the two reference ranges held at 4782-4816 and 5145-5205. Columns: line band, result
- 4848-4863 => -0.60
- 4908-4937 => -2.46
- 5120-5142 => -1.33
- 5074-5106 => -1.96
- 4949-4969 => -4.92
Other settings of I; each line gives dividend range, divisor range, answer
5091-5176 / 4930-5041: 0.76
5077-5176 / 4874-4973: 0.90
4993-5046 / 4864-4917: 1.31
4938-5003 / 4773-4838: 1.24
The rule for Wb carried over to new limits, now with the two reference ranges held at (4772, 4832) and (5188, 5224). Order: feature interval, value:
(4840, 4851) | -0.98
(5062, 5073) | 0.71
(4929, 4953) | -3.89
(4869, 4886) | 3.10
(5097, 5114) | -0.73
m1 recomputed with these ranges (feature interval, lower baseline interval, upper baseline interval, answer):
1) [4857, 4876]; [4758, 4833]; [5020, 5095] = -0.52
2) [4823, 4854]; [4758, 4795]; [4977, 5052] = 0.84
